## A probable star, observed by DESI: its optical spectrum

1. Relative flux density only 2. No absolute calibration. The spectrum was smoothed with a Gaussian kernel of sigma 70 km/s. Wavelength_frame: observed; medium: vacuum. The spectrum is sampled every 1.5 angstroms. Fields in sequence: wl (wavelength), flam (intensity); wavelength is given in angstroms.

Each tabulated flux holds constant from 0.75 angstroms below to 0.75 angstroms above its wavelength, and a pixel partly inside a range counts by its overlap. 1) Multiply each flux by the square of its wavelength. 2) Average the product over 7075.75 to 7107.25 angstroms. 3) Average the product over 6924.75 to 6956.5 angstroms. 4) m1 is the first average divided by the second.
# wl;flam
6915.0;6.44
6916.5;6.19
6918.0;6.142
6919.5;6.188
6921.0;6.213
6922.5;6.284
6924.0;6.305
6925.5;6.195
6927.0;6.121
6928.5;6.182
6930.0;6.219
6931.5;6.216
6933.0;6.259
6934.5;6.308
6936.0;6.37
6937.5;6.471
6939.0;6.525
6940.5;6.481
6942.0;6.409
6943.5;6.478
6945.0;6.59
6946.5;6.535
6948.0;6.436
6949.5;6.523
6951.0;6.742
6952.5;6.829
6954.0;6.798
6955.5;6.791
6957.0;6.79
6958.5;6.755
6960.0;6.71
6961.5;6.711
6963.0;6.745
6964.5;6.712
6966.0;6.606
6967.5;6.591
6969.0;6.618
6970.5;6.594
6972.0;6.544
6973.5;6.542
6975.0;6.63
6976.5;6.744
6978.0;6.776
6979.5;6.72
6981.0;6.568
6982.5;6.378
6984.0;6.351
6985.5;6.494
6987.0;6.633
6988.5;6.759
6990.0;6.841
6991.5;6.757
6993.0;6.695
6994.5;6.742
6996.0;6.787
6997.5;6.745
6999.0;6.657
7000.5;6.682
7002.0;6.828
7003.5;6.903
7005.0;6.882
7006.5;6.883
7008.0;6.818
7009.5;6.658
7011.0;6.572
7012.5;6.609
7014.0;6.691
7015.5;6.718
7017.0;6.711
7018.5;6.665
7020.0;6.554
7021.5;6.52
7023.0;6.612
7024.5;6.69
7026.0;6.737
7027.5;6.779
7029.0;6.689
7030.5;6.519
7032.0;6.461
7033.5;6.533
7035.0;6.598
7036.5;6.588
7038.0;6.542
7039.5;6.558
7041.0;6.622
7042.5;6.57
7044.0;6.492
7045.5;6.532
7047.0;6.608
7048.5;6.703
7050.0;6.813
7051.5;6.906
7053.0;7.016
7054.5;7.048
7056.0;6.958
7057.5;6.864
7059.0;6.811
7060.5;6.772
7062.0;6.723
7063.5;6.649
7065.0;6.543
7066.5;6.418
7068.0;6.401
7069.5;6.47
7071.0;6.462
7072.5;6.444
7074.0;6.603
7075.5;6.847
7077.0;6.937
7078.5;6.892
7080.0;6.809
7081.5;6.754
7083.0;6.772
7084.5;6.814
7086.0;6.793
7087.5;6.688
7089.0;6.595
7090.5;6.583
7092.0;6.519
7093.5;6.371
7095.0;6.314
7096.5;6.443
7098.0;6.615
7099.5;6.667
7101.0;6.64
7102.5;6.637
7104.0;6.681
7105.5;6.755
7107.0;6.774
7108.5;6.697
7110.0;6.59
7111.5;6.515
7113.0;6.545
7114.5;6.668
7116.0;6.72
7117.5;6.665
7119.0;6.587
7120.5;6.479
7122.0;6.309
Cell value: 1.08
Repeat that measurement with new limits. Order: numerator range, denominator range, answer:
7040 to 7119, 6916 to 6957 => 1.08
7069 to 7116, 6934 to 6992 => 1.04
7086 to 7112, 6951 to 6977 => 1.03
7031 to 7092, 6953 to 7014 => 1.02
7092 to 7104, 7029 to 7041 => 1.01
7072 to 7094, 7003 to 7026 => 1.02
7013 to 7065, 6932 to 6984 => 1.04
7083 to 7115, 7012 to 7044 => 1.02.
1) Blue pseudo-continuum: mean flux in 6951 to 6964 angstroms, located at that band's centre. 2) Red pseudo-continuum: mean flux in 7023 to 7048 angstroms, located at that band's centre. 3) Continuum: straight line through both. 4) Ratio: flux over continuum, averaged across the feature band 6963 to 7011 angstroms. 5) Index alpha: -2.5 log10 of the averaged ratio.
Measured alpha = 0.00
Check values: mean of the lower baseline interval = 6.76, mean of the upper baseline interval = 6.6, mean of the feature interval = 6.68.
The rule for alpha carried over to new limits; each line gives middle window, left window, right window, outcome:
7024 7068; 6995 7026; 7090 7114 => -0.002 mag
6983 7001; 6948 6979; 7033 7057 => 0.002 mag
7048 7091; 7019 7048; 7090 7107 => -0.024 mag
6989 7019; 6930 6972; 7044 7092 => -0.018 mag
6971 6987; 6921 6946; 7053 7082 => -0.019 mag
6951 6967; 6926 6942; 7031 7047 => -0.061 mag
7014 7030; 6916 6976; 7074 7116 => -0.015 mag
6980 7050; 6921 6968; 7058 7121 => -0.014 mag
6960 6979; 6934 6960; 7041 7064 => -0.005 mag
